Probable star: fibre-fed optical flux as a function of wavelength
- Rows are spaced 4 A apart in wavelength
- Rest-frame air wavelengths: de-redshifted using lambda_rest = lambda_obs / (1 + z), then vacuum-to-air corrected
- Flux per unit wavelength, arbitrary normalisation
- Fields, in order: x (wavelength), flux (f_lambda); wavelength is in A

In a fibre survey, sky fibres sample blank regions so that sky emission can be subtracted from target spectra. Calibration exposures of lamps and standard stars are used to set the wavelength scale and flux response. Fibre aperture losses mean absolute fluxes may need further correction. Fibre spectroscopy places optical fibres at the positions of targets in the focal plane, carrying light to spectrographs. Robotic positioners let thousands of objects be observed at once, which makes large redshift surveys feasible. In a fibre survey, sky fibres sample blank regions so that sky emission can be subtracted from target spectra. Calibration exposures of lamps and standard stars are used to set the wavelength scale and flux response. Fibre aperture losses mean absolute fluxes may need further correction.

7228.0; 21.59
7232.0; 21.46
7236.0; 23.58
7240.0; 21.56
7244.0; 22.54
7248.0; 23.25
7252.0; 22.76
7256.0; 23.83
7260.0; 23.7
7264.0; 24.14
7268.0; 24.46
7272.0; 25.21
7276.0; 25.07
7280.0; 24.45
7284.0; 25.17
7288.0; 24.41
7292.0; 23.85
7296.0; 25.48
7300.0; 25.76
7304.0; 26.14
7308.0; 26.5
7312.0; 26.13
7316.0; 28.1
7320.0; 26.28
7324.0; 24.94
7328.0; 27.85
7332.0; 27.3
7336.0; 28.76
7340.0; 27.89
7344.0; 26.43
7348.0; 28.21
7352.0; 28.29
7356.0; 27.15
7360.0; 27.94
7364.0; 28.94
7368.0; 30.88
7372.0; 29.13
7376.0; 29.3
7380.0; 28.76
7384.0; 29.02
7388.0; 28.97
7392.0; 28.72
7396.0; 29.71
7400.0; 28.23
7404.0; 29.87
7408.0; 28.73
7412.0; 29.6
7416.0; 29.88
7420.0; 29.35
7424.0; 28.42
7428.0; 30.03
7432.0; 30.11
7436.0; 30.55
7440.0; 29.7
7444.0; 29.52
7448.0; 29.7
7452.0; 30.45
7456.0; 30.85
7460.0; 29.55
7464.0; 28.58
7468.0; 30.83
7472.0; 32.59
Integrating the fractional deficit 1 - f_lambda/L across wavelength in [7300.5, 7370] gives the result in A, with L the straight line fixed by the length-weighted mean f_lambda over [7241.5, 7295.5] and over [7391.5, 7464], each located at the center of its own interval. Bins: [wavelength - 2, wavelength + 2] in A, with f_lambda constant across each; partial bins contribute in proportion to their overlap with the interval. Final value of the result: -2.8 A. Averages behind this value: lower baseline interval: 24.1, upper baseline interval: 29.6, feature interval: 27.5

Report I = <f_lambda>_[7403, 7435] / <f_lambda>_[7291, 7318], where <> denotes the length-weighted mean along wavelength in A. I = 1.13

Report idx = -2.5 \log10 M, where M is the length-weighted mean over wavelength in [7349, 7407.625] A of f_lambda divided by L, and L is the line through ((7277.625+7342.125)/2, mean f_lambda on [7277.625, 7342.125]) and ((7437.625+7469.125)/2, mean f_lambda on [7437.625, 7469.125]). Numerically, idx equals -0.04 mag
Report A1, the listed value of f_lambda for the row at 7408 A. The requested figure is 28.73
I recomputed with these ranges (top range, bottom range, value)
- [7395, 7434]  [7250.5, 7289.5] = 1.21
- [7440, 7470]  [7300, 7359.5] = 1.10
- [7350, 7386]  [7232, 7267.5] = 1.25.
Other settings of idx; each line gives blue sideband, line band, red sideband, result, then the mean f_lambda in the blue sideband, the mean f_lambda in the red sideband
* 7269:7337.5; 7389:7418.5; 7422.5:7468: -0.021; 25.9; 29.8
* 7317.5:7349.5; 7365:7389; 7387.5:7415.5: -0.033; 27.2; 29.2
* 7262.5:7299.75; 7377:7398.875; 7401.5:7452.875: -0.026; 24.8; 29.7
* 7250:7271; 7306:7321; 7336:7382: -0.018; 23.8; 28.5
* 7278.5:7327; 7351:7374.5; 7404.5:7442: -0.043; 25.7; 29.6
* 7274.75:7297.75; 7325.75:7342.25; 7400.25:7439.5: -0.057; 24.7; 29.6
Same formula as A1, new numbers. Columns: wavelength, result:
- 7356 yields 27.15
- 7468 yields 30.83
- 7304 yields 26.14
